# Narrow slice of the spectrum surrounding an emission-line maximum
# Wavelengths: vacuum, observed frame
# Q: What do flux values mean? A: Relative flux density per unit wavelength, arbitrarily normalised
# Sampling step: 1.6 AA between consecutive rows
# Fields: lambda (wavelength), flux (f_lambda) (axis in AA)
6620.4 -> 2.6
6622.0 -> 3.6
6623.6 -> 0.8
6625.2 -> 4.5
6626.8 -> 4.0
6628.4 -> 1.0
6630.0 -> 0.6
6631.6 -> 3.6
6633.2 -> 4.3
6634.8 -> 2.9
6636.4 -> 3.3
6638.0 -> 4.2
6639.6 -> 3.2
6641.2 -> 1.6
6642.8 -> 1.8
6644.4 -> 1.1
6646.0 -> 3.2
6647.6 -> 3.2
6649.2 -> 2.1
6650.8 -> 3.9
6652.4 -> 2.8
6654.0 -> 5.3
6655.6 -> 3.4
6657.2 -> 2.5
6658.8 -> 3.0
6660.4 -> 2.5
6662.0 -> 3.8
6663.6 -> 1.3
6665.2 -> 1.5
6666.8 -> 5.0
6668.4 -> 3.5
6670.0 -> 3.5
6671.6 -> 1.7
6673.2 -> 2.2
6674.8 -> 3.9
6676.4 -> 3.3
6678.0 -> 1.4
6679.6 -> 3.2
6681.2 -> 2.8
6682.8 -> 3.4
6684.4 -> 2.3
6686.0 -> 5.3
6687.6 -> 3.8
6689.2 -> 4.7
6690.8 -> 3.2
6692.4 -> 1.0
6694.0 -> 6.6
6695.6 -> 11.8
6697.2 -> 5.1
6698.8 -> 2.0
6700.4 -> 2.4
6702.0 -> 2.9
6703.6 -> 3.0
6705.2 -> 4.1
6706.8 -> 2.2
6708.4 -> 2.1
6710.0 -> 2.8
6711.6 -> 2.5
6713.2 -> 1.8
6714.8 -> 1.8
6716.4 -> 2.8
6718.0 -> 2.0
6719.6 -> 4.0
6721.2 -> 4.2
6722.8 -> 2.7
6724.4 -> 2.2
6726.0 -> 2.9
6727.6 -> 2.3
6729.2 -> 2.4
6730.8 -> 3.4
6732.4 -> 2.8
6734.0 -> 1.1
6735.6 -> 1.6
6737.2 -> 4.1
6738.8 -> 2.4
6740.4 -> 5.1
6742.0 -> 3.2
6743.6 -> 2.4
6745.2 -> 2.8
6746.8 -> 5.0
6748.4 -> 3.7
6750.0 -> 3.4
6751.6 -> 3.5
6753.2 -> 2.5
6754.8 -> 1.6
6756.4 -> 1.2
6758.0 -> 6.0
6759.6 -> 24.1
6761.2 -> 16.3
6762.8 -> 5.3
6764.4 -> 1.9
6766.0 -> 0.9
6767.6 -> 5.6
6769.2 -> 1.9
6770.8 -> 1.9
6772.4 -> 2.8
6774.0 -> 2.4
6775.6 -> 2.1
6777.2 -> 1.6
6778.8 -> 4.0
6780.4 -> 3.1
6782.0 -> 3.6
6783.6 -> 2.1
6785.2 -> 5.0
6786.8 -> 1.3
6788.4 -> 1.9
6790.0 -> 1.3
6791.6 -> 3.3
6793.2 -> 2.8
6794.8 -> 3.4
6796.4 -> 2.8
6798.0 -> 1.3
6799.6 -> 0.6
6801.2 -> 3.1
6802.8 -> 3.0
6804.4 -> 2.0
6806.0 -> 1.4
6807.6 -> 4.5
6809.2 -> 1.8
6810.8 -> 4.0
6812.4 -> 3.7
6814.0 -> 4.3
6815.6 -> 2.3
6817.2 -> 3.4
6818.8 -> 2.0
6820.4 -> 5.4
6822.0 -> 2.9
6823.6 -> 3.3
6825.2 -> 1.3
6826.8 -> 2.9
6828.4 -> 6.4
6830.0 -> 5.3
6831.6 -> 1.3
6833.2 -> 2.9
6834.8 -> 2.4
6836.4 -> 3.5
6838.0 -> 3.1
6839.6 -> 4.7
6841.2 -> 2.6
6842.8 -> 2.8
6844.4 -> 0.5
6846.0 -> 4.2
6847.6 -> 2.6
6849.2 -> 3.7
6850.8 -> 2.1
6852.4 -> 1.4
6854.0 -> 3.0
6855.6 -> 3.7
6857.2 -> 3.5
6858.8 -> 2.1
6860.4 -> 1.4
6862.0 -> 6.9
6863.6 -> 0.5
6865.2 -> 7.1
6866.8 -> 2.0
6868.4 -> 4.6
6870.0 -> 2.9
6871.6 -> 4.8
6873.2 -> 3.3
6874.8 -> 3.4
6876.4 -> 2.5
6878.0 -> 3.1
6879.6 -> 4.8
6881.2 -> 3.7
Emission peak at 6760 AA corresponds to [O III]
